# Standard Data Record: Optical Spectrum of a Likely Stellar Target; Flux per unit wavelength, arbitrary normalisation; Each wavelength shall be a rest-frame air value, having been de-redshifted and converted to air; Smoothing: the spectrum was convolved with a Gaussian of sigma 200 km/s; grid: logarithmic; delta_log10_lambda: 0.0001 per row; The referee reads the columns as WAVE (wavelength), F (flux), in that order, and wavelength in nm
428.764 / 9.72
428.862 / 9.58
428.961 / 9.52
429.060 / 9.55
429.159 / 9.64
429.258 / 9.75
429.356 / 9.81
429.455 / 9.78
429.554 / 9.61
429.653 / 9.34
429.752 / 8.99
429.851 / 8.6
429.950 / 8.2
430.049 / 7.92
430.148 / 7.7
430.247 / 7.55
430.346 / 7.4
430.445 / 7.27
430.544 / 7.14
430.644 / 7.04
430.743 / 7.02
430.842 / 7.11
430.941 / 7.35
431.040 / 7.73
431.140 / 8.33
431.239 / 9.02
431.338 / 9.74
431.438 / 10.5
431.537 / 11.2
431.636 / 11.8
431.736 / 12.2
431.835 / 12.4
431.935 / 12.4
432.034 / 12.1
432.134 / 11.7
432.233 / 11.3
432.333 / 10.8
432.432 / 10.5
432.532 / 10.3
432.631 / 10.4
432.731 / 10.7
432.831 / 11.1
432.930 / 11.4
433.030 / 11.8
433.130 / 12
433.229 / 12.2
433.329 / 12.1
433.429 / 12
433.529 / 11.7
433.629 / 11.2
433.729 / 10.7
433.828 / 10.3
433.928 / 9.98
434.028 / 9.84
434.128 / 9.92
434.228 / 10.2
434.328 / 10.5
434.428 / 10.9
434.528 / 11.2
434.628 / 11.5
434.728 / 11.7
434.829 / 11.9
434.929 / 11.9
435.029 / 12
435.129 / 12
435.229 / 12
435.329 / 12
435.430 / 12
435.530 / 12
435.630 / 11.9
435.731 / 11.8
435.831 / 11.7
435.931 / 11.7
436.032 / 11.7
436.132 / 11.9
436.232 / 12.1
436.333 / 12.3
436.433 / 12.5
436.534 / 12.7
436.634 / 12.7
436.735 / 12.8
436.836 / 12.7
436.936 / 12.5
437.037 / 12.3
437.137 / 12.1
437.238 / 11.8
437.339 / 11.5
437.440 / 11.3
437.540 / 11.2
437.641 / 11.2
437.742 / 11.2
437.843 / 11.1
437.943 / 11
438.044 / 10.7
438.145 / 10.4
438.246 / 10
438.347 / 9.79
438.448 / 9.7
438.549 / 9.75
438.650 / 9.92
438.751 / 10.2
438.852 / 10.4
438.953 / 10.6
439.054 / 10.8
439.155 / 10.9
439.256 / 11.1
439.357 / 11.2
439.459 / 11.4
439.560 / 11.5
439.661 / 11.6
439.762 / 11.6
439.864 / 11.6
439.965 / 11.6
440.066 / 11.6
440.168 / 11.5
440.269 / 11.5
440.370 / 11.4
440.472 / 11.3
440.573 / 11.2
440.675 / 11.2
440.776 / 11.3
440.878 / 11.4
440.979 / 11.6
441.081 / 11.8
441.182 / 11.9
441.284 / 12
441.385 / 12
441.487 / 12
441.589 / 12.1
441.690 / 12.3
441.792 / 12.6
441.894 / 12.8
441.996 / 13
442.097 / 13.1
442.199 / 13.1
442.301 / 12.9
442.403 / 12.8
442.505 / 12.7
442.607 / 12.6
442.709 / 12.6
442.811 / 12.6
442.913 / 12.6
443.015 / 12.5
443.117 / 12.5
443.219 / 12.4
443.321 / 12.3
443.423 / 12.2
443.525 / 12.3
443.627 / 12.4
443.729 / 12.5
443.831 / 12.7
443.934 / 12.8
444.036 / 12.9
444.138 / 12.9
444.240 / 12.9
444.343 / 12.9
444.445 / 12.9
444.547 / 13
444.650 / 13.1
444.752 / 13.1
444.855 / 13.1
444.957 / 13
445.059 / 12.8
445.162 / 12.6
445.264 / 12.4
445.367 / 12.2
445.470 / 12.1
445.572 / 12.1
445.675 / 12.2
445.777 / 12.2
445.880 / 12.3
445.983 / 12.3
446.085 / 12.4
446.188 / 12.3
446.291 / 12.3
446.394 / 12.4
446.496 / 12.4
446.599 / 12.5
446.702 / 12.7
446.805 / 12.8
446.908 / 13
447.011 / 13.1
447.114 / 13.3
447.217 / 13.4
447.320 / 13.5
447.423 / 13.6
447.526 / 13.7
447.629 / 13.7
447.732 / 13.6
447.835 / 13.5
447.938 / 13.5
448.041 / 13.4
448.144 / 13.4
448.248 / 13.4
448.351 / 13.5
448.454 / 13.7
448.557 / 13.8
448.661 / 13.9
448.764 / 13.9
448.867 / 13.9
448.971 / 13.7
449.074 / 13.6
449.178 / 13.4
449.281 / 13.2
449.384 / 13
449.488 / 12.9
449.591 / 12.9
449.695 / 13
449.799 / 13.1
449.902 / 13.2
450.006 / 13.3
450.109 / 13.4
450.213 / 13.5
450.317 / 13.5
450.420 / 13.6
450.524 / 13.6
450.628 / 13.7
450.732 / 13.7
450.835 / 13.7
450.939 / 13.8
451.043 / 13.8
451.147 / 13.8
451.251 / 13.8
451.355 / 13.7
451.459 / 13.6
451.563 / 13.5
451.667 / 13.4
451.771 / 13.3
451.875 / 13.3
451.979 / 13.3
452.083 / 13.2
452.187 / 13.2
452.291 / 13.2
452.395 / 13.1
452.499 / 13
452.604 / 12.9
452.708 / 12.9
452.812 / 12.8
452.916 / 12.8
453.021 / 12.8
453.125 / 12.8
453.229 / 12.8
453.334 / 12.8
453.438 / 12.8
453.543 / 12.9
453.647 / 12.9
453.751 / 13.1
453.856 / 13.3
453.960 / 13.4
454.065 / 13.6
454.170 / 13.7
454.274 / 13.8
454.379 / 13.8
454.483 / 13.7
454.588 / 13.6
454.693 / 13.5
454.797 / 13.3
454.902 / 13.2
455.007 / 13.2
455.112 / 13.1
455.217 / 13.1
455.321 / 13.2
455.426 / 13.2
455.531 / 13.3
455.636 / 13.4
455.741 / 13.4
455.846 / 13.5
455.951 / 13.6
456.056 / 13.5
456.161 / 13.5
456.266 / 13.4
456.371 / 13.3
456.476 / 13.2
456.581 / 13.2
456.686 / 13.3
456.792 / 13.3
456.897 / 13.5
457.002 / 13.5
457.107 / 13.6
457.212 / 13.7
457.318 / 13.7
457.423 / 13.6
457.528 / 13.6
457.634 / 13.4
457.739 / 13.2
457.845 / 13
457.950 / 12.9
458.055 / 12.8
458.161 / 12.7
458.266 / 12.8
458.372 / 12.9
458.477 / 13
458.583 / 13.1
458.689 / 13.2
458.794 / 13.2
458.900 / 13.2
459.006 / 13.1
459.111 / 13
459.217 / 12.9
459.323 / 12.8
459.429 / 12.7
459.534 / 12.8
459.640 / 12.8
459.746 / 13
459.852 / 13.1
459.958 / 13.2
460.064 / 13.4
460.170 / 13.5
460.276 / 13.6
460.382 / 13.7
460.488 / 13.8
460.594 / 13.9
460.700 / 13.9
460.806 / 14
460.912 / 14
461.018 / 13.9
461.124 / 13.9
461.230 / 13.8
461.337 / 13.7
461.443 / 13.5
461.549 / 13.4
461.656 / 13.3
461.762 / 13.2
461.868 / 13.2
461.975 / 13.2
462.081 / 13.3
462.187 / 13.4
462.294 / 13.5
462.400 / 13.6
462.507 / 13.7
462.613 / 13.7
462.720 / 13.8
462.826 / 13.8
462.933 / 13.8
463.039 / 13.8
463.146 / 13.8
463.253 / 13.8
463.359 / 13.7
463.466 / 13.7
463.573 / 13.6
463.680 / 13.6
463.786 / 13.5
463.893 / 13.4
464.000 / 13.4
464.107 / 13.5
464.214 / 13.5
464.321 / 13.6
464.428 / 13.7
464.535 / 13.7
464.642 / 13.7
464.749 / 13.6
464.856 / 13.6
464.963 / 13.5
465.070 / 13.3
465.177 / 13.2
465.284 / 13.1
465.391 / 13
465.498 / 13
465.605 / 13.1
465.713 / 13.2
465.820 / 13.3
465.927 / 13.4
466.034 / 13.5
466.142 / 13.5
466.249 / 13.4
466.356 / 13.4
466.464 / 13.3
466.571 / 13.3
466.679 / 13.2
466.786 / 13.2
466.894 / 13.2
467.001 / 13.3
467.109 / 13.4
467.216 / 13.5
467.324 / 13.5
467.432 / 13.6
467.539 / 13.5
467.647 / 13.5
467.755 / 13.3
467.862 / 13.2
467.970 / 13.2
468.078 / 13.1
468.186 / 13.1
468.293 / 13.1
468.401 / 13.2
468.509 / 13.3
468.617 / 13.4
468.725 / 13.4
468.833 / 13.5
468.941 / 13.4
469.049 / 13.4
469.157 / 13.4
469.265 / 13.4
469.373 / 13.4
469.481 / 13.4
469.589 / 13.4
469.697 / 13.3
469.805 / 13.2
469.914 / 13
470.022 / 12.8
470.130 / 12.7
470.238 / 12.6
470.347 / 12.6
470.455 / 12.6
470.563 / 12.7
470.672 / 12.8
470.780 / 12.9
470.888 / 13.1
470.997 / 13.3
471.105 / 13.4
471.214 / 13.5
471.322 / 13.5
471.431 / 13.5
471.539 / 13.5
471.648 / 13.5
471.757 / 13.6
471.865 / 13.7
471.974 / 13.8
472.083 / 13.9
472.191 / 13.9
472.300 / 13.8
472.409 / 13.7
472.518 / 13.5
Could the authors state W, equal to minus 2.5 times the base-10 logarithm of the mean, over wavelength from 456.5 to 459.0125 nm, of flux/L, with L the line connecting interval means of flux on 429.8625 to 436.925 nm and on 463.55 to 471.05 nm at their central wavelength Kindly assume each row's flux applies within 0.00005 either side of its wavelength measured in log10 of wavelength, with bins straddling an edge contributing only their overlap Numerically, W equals -0.056 mag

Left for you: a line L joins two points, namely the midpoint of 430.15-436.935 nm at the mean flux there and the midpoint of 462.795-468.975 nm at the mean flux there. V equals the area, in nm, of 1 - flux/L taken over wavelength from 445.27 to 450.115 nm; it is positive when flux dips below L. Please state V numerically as -0.44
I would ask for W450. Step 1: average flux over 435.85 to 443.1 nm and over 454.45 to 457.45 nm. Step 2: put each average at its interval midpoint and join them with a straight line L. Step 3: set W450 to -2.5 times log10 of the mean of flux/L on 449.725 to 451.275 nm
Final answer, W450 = -0.060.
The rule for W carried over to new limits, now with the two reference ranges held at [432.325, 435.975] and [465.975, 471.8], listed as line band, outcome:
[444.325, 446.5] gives -0.055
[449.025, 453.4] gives -0.087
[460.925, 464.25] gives -0.056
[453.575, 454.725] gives -0.089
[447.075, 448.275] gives -0.122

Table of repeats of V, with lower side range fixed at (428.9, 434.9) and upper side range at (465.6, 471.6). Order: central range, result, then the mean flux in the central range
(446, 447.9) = -0.27 nm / 13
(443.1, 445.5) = -0.33 nm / 12.7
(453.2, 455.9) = -0.28 nm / 13.3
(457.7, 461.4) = -0.24 nm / 13.3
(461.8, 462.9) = -0.07 nm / 13.5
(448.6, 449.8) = -0.19 nm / 13.4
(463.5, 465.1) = -0.08 nm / 13.5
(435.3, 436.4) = -0.16 nm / 11.9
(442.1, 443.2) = -0.17 nm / 12.7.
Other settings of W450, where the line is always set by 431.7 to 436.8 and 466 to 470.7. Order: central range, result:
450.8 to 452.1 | -0.097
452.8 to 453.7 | -0.030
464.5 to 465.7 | -0.022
